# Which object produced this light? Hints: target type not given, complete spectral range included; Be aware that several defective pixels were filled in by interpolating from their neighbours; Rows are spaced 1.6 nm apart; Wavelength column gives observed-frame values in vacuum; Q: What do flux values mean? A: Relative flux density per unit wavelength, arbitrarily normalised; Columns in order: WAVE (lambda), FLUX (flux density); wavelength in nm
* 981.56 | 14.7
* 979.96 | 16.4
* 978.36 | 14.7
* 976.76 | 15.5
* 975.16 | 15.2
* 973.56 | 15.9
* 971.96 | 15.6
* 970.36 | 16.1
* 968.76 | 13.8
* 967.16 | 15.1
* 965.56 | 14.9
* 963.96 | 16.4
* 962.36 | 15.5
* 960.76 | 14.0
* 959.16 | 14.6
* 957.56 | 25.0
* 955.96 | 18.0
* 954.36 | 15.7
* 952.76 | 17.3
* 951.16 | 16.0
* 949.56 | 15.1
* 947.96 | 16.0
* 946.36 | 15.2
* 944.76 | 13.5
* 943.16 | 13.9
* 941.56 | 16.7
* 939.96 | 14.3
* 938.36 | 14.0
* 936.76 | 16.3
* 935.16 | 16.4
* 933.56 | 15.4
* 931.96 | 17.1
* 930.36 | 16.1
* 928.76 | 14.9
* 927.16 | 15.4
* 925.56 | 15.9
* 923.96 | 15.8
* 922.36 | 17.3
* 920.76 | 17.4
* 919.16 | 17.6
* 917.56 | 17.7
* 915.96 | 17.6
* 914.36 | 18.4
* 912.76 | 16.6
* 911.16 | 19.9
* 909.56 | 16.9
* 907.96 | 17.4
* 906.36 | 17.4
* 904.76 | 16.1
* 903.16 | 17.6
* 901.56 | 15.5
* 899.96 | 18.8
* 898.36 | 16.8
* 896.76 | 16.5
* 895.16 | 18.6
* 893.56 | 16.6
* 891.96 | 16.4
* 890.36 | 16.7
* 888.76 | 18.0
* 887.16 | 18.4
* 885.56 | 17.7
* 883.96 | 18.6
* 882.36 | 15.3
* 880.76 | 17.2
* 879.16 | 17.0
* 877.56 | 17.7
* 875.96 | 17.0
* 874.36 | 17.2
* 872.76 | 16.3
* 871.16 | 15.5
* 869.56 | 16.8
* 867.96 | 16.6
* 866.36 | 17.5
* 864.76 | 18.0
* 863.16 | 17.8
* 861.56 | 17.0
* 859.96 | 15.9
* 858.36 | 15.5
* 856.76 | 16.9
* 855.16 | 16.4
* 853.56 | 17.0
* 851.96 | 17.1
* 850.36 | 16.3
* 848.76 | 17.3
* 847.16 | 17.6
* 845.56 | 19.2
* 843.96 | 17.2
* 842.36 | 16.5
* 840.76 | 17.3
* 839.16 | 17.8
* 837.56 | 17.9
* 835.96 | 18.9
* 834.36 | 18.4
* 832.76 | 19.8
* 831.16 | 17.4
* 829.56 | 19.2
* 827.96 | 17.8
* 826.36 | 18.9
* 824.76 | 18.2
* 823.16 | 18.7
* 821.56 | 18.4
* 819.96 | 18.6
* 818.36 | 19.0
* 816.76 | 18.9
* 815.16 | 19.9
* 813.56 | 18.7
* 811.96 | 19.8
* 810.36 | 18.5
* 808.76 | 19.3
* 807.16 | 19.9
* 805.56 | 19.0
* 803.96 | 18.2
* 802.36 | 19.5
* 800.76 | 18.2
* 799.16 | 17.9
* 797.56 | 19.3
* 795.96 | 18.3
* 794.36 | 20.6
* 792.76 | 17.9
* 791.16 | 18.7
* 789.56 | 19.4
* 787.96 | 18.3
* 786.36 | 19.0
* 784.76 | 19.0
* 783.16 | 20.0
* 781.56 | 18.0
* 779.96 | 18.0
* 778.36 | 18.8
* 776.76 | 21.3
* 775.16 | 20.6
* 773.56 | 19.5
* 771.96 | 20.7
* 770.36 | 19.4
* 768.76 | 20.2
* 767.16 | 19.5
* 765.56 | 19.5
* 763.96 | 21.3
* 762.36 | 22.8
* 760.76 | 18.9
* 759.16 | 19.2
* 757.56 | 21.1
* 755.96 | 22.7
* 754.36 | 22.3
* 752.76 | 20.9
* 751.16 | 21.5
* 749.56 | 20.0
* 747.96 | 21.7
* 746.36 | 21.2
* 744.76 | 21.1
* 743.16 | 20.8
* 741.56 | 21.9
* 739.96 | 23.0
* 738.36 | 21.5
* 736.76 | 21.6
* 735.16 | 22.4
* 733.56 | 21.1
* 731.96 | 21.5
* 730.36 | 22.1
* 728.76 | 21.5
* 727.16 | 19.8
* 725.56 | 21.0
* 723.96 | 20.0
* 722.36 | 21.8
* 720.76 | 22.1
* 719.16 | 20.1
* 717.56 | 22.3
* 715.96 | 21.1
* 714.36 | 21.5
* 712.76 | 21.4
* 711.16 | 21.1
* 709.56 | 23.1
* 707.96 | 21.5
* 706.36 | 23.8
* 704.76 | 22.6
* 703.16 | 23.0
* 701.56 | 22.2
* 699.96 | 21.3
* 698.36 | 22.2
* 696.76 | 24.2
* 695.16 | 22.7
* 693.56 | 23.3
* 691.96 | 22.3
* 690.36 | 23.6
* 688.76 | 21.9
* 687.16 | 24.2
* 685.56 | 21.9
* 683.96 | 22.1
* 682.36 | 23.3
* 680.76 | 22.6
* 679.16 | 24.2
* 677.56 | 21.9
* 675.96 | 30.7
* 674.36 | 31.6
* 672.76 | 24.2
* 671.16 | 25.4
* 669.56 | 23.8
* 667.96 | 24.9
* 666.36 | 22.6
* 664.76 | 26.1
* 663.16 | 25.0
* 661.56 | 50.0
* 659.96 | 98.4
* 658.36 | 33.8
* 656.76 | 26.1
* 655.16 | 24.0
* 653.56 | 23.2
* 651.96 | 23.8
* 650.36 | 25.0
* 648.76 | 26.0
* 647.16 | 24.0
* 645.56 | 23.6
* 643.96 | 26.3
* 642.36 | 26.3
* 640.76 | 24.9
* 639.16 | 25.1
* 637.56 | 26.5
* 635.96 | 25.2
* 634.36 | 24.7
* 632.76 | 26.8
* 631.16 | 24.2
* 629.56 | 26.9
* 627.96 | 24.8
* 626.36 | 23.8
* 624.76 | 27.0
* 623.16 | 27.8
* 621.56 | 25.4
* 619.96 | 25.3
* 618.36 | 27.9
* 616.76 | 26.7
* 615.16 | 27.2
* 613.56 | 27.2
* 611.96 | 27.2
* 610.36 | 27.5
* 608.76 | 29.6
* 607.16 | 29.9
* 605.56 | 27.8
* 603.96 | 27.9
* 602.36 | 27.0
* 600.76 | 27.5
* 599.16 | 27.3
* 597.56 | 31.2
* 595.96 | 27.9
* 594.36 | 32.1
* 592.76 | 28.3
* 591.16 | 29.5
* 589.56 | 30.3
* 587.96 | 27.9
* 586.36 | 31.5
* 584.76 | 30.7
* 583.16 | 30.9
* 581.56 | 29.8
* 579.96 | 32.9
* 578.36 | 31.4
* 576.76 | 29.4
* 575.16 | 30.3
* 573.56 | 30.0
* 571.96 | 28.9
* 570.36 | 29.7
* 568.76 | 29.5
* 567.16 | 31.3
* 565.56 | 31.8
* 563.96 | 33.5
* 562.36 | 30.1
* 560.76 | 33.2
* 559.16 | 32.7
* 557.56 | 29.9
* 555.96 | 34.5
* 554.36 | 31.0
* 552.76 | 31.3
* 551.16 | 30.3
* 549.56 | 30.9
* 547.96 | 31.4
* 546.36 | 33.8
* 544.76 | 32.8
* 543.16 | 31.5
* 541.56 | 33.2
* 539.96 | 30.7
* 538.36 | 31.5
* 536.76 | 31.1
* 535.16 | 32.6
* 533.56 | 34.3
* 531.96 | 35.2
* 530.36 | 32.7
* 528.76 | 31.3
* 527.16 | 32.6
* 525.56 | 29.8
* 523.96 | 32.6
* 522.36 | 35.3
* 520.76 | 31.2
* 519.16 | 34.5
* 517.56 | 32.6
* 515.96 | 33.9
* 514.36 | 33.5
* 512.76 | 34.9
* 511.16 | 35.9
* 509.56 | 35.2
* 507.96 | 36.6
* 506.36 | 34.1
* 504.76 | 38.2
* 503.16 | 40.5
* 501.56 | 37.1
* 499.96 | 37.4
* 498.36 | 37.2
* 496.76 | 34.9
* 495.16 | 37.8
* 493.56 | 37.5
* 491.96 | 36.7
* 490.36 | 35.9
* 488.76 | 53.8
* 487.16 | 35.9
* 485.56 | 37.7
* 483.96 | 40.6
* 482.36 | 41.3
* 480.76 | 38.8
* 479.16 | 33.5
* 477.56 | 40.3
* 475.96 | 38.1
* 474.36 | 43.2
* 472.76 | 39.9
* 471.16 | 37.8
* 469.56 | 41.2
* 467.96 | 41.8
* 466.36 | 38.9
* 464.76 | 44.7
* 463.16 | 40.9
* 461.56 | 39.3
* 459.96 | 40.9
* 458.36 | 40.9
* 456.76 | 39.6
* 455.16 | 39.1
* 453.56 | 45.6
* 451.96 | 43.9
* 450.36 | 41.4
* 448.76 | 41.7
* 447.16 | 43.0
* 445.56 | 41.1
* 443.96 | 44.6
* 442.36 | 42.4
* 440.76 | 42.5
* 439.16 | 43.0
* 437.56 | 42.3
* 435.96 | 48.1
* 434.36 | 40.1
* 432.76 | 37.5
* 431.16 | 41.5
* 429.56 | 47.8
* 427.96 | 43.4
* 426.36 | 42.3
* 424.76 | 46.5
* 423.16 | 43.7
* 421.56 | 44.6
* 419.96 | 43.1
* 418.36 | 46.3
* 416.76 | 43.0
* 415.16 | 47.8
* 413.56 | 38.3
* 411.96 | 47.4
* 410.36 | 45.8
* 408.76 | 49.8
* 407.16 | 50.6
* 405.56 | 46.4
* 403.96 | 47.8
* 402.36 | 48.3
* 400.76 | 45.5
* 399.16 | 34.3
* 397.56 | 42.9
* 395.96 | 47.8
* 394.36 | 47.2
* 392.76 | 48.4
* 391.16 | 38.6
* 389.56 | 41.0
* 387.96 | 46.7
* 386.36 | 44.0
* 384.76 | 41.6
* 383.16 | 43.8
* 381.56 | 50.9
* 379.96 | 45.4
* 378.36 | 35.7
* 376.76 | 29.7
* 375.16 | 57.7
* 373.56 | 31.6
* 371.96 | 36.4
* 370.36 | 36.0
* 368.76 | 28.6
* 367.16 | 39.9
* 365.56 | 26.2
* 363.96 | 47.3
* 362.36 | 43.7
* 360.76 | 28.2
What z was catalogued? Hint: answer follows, 0.005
